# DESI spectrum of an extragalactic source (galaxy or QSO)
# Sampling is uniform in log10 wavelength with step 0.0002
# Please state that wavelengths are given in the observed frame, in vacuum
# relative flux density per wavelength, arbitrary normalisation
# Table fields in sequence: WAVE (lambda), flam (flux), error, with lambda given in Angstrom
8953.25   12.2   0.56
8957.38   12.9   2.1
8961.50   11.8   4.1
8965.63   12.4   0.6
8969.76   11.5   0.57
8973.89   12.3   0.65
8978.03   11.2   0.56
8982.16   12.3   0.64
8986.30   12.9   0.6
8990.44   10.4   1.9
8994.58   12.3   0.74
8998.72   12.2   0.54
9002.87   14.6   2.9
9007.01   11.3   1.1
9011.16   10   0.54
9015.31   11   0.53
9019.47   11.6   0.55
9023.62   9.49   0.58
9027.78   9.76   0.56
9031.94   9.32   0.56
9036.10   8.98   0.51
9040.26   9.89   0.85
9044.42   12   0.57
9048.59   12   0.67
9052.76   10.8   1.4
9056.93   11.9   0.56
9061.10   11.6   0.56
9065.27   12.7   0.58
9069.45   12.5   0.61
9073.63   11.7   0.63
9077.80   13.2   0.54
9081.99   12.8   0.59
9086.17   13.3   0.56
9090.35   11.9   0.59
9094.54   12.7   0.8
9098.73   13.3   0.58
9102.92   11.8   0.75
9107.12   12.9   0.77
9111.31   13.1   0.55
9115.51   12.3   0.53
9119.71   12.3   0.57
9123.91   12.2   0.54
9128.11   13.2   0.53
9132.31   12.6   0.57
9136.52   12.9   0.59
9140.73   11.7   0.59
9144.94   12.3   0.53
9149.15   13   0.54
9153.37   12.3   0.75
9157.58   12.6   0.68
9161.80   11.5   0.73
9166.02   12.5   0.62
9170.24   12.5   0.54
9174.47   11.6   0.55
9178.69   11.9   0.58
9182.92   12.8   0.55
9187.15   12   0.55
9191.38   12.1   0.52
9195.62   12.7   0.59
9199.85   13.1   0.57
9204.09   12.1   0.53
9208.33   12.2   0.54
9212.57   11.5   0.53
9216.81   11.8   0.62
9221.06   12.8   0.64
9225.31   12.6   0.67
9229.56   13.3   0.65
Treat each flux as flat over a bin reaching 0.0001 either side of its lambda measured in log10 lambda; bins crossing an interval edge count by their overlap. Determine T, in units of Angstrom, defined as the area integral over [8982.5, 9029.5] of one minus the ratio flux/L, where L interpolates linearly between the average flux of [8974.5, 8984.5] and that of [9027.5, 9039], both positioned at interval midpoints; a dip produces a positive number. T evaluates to -3.7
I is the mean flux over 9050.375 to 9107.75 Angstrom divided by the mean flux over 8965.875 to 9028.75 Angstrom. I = 1.1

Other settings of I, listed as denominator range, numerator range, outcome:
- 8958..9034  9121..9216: 1.07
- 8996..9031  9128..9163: 1.11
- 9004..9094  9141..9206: 1.08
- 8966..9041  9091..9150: 1.12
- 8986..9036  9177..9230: 1.11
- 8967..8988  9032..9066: 0.92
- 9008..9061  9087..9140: 1.19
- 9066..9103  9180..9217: 0.97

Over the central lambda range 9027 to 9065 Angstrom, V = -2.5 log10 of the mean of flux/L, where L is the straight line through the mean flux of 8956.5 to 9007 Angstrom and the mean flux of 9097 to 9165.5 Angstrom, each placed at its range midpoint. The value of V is 0.14 mag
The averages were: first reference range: 12.2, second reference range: 12.5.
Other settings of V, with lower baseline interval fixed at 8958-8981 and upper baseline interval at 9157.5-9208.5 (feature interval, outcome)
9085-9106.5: -0.04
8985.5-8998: 0.01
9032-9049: 0.16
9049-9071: 0.02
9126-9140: -0.05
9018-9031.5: 0.19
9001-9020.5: 0.03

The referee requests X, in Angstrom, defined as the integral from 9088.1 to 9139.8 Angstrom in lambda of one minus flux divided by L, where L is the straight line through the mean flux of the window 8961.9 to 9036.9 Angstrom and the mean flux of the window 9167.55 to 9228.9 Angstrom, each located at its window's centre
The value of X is -3.0 Angstrom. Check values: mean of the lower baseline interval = 11.4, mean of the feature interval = 12.6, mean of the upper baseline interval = 12.3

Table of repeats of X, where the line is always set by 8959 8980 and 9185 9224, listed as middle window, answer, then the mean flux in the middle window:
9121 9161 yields -1.1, 12.5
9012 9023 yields 0.9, 10.9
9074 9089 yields -1.0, 12.9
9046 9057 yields 0.4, 11.5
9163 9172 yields -0.1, 12.4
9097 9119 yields -1.0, 12.6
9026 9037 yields 2.4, 9.38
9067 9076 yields -0.1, 12.2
